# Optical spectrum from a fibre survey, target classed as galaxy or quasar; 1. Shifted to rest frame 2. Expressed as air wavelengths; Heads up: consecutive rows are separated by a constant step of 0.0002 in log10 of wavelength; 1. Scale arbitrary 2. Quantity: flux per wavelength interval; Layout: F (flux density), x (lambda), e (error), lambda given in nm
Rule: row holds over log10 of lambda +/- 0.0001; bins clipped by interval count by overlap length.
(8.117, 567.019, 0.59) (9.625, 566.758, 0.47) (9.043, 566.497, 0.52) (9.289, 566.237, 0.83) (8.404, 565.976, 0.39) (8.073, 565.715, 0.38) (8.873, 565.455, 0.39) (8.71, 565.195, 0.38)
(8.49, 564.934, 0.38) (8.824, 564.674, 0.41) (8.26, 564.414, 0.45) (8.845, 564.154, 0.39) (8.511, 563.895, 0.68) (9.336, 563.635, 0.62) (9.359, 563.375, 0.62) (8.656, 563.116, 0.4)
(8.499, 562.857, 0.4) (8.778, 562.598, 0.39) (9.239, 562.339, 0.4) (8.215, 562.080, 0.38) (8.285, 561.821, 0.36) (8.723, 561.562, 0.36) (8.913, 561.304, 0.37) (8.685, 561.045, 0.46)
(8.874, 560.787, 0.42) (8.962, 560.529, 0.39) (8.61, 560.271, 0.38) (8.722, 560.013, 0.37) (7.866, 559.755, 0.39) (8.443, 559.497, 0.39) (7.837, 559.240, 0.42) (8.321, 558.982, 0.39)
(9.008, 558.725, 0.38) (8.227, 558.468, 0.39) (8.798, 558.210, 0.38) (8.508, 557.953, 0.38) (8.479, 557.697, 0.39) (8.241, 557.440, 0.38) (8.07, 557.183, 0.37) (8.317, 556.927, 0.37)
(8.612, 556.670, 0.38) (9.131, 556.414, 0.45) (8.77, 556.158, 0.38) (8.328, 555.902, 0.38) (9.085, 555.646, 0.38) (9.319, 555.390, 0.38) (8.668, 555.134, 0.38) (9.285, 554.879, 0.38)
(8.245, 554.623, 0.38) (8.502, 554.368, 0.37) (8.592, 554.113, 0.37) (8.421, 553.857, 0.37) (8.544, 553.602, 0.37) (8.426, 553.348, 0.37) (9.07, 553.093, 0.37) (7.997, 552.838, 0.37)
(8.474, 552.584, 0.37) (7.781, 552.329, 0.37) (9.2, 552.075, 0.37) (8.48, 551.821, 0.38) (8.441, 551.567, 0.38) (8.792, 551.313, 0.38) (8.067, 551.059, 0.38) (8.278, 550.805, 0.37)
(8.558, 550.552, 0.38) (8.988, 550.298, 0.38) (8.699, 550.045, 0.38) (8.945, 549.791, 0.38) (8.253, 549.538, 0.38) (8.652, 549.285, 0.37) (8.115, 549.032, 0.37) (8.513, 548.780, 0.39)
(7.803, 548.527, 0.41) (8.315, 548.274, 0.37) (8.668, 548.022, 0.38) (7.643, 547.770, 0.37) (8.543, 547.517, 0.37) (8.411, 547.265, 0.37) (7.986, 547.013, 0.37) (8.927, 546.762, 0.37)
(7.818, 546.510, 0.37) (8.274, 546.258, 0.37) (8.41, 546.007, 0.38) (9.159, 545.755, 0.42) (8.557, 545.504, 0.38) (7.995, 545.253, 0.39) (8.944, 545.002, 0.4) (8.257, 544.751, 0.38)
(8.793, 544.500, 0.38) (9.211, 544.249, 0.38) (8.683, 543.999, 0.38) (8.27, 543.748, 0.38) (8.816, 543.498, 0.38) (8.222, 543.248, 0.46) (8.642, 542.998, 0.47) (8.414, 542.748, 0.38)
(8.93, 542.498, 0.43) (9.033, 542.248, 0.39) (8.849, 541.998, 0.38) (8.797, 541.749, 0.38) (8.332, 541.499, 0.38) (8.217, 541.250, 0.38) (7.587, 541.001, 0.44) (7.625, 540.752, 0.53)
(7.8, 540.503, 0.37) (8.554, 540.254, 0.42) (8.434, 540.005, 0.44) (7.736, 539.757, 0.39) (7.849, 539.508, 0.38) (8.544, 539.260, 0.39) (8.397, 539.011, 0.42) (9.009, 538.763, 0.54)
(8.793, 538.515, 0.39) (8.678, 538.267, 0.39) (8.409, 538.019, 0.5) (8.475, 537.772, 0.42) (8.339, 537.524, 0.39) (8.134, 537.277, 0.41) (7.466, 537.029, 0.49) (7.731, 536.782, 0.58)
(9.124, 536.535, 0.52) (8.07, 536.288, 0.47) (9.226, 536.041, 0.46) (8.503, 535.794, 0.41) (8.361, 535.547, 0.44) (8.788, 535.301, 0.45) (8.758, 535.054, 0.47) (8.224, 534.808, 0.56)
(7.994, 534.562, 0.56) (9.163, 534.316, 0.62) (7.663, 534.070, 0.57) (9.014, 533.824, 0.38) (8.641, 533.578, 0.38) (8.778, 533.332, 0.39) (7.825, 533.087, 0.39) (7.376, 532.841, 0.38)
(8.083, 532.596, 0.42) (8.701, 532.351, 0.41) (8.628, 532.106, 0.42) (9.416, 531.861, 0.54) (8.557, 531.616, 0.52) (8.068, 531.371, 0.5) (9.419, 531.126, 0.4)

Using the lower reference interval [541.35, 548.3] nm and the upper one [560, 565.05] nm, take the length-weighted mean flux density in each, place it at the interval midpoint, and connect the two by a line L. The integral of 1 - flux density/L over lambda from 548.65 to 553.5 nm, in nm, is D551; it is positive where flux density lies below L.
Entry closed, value 0.05 nm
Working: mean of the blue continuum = 8.53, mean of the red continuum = 8.74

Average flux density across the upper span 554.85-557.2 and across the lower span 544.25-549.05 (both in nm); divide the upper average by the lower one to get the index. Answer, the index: 1.04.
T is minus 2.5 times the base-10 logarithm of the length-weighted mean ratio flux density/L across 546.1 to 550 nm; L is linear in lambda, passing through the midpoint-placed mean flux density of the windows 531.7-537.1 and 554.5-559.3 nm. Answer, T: 0.027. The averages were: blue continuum 8.44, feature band 8.33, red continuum 8.6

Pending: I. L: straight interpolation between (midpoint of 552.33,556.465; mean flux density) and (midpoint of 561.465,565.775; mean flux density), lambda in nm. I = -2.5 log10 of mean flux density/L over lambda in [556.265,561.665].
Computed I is 0.02 mag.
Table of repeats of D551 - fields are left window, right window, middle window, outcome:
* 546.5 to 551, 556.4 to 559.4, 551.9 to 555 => -0.044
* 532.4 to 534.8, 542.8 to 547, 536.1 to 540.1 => 0.026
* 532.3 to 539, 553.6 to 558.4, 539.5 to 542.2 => 0.086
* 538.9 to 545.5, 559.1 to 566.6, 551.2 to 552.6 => 0.001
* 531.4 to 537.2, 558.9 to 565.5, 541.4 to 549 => 0.011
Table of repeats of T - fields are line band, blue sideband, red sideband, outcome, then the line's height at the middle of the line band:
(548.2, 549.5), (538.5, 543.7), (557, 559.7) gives 0.01 mag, 8.39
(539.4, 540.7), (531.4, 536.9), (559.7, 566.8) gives 0.06 mag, 8.53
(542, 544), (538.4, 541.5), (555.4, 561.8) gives -0.05 mag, 8.27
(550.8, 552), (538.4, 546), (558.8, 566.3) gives 0.01 mag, 8.55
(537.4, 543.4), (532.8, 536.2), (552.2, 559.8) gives 0.01 mag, 8.48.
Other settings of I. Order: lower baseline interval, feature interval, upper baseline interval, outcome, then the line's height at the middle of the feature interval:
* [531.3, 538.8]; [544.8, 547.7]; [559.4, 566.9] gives 0.02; 8.56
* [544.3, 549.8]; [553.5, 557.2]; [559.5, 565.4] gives -0.01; 8.56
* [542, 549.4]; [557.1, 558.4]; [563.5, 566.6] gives 0.03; 8.63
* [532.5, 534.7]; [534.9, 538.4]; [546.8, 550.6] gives -0.02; 8.31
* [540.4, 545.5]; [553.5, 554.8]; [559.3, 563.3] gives 0.01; 8.57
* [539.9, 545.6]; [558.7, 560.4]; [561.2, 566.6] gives 0.04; 8.68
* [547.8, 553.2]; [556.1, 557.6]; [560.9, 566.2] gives 0.01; 8.58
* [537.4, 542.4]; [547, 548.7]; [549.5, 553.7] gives 0.04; 8.48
